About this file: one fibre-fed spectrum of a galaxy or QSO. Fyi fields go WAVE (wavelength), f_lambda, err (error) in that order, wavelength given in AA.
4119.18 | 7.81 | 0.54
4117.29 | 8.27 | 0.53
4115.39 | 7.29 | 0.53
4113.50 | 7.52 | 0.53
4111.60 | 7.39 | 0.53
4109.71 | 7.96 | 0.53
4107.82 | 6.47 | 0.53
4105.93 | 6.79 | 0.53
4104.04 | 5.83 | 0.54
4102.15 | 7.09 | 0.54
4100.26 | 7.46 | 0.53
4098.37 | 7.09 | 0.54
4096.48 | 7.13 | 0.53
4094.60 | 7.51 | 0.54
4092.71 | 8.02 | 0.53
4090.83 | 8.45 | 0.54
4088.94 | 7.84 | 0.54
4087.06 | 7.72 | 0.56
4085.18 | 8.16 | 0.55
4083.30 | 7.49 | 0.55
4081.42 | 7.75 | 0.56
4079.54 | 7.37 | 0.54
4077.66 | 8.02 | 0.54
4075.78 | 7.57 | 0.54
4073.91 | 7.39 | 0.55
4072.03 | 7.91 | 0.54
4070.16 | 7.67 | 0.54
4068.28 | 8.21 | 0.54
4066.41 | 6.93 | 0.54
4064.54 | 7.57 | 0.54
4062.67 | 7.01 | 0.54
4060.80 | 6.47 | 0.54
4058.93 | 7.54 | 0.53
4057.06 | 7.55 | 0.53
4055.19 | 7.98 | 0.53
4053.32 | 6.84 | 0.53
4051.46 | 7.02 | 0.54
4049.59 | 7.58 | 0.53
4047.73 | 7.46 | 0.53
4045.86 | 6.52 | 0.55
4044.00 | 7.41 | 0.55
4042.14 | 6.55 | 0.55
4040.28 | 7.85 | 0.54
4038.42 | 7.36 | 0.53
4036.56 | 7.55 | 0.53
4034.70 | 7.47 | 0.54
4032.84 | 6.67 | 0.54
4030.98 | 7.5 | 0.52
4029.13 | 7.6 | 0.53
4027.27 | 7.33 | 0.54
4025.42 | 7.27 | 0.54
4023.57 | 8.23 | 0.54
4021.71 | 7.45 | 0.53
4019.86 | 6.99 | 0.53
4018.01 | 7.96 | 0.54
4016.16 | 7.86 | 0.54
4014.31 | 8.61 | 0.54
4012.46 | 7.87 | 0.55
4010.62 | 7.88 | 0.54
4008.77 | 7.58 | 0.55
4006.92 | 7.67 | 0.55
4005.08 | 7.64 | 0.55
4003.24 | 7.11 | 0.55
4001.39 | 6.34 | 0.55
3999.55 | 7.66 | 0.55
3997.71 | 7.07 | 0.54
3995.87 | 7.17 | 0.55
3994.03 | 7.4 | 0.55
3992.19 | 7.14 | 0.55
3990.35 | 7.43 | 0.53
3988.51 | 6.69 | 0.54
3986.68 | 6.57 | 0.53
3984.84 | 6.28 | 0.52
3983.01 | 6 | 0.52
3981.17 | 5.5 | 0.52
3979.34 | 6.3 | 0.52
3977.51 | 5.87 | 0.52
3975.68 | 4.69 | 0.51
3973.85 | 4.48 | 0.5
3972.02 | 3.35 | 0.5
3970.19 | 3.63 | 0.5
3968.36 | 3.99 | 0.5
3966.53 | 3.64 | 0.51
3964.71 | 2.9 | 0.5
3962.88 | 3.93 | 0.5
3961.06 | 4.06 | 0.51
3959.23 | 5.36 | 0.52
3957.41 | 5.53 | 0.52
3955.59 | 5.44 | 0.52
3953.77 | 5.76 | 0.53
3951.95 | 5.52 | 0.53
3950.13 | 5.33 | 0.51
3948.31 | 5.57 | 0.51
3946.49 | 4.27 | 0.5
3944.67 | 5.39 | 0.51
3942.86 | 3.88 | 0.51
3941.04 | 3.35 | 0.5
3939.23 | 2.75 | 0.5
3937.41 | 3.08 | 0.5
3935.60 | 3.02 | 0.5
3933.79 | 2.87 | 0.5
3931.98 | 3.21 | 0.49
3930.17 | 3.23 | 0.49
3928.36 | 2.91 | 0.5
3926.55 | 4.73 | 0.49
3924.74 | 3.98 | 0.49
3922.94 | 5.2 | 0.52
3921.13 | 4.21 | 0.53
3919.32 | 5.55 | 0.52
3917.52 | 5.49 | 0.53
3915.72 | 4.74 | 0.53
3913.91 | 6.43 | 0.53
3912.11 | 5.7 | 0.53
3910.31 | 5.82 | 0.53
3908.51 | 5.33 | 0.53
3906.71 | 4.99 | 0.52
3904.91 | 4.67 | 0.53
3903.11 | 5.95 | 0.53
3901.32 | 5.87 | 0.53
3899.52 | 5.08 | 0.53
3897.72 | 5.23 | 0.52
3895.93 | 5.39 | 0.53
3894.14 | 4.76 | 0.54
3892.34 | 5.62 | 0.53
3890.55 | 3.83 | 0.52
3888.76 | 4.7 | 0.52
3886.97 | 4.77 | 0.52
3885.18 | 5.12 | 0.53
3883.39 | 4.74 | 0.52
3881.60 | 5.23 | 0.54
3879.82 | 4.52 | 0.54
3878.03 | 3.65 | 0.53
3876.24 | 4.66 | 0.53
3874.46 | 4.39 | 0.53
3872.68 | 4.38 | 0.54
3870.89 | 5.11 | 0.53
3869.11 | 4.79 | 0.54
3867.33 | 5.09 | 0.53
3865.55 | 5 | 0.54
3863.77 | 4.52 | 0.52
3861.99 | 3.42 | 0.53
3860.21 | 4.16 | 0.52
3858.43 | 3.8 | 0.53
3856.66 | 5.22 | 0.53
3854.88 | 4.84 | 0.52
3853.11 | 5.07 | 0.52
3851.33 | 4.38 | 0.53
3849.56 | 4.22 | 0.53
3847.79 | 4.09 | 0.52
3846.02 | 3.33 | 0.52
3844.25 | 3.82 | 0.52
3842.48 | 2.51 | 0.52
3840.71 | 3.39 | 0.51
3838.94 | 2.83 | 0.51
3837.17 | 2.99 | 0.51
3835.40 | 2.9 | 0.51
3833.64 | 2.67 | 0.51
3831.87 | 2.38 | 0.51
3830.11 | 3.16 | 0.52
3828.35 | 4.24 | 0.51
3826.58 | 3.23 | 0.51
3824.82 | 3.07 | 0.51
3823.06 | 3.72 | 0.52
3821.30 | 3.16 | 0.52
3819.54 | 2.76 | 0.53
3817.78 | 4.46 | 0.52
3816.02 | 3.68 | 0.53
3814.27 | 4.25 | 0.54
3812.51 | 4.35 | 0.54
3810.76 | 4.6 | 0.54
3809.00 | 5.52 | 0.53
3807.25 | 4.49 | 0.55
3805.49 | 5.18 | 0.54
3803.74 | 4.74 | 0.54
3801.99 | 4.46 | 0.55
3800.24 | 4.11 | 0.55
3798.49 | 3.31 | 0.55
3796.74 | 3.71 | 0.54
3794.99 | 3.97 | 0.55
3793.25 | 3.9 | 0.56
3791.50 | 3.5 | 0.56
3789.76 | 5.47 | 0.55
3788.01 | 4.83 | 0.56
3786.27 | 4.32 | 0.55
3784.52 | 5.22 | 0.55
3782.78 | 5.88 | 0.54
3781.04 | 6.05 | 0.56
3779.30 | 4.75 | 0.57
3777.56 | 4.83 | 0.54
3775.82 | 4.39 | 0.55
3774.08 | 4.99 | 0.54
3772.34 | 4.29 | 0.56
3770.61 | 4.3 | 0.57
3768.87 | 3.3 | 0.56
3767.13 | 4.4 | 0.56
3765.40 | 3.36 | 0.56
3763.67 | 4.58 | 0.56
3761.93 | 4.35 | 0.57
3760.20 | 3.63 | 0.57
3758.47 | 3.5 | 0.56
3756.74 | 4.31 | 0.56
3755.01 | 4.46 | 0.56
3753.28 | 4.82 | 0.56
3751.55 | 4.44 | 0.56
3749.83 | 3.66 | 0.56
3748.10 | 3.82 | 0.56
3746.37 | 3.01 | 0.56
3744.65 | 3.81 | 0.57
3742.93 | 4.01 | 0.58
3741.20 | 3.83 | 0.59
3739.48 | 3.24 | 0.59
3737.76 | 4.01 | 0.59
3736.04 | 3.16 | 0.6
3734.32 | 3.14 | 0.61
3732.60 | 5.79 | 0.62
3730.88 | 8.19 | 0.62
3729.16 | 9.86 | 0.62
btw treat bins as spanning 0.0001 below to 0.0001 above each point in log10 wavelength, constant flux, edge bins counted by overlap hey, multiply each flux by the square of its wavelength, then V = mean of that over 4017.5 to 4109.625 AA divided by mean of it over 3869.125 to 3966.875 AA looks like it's 1.71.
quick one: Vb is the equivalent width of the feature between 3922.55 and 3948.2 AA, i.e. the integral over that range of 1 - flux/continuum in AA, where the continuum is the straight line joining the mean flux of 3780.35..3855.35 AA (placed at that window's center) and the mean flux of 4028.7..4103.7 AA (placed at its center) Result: 8.7 AA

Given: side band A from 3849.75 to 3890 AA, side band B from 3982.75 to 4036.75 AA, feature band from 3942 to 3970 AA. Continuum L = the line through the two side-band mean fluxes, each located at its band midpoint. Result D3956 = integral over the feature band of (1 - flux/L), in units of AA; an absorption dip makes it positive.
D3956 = 7.1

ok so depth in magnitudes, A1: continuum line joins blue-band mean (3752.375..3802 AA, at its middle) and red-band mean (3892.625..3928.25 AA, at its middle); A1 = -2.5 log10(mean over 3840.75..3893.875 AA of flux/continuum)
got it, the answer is 0.11 mag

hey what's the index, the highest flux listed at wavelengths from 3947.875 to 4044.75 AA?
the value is 8.61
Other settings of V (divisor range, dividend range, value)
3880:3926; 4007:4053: 1.56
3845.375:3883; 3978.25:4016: 1.70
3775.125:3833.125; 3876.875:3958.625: 1.19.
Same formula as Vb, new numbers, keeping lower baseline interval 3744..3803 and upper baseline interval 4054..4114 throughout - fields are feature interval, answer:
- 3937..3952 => 4.3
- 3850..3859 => 0.8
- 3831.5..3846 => 5.8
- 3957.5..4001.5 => 6.0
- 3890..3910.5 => 1.4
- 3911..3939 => 7.5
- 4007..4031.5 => -3.3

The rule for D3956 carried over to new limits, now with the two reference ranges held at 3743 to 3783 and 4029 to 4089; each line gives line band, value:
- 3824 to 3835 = 4.12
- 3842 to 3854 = 2.82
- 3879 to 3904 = 2.60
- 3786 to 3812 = 1.39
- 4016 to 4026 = -0.84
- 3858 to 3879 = 3.78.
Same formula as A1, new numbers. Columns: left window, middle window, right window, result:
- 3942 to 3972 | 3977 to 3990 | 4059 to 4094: -0.18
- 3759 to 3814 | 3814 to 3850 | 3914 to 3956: 0.30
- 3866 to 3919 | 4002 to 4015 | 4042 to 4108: -0.18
